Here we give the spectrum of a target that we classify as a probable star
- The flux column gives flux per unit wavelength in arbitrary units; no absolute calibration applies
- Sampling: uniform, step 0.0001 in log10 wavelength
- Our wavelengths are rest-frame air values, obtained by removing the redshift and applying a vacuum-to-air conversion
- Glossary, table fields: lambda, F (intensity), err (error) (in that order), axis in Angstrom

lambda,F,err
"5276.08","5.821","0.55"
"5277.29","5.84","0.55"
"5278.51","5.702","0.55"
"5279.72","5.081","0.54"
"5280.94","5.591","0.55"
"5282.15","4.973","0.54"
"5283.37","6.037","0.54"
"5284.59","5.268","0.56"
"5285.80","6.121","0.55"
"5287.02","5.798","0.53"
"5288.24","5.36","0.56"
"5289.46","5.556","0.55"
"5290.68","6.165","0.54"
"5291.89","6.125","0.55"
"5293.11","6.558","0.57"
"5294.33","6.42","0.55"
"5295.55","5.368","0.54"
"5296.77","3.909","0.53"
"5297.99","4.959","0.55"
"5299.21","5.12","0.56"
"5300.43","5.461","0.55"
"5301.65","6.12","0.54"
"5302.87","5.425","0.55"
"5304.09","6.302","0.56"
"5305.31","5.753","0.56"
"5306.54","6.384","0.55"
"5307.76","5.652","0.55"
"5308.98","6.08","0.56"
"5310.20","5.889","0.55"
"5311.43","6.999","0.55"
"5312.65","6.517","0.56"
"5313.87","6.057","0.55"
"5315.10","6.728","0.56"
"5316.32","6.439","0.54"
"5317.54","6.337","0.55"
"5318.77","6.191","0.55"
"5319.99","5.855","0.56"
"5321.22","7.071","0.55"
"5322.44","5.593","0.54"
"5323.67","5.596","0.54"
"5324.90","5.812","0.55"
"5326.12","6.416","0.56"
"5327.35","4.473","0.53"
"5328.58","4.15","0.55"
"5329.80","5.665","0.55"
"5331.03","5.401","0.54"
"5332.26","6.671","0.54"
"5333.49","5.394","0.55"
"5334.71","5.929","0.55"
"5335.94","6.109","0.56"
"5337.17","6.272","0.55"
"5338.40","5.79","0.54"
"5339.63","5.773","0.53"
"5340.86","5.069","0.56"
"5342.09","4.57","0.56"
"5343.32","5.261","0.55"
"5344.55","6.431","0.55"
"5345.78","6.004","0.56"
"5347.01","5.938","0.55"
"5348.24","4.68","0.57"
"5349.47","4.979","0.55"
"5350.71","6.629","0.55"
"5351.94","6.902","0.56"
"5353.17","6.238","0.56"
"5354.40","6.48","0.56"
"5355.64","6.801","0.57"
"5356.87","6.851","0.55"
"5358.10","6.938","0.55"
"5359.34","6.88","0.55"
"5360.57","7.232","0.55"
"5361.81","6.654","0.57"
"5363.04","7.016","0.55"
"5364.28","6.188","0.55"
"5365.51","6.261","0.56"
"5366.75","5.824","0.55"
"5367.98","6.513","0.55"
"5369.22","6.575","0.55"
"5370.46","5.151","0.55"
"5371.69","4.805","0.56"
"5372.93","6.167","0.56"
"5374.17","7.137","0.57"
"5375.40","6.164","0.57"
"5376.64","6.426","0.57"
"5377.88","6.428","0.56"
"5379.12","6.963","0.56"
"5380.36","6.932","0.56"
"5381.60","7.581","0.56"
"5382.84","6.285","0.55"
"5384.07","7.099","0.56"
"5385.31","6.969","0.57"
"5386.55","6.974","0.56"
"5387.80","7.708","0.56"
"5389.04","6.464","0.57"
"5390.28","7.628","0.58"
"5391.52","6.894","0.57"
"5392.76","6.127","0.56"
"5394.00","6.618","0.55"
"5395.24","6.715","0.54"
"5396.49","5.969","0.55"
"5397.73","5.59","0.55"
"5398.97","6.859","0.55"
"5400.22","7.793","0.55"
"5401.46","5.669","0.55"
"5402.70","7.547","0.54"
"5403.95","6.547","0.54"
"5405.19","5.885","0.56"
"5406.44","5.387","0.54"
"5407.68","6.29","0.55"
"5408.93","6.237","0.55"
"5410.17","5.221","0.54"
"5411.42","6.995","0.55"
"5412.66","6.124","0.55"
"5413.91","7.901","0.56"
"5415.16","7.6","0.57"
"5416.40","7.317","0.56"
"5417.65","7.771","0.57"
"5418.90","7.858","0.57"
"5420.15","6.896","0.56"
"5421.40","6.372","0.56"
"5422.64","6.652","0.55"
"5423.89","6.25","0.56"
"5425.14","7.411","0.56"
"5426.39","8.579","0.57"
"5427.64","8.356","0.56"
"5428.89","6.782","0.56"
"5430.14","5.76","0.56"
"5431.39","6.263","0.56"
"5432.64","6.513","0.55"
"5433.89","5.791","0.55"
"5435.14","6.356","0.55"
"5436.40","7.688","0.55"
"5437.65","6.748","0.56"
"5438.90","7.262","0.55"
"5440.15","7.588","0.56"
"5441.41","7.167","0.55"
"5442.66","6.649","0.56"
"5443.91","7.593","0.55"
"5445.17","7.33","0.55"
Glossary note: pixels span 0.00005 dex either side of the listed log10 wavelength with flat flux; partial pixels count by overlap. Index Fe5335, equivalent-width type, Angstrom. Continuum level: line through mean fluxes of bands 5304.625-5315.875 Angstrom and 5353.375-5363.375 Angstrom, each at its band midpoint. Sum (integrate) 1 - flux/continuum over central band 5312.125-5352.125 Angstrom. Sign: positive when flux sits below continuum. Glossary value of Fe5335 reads 4.1 Angstrom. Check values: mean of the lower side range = 6.23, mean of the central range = 5.83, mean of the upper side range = 6.83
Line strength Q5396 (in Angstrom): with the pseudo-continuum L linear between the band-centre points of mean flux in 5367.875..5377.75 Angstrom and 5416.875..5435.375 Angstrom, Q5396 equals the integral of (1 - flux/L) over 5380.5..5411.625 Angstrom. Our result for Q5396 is -0.7 Angstrom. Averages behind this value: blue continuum 6.11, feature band 6.6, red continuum 6.92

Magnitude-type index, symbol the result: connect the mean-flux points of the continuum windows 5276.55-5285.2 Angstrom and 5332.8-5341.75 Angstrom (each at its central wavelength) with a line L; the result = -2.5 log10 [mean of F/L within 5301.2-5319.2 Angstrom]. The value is -0.10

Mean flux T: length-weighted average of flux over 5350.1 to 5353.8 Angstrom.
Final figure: 6.6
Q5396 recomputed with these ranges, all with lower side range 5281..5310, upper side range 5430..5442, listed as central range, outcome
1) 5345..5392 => -2.0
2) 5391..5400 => 0.0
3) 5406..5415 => 0.2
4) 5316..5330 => 0.3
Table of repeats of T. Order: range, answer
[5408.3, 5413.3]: 6.15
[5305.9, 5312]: 6.19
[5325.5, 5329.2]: 5.03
